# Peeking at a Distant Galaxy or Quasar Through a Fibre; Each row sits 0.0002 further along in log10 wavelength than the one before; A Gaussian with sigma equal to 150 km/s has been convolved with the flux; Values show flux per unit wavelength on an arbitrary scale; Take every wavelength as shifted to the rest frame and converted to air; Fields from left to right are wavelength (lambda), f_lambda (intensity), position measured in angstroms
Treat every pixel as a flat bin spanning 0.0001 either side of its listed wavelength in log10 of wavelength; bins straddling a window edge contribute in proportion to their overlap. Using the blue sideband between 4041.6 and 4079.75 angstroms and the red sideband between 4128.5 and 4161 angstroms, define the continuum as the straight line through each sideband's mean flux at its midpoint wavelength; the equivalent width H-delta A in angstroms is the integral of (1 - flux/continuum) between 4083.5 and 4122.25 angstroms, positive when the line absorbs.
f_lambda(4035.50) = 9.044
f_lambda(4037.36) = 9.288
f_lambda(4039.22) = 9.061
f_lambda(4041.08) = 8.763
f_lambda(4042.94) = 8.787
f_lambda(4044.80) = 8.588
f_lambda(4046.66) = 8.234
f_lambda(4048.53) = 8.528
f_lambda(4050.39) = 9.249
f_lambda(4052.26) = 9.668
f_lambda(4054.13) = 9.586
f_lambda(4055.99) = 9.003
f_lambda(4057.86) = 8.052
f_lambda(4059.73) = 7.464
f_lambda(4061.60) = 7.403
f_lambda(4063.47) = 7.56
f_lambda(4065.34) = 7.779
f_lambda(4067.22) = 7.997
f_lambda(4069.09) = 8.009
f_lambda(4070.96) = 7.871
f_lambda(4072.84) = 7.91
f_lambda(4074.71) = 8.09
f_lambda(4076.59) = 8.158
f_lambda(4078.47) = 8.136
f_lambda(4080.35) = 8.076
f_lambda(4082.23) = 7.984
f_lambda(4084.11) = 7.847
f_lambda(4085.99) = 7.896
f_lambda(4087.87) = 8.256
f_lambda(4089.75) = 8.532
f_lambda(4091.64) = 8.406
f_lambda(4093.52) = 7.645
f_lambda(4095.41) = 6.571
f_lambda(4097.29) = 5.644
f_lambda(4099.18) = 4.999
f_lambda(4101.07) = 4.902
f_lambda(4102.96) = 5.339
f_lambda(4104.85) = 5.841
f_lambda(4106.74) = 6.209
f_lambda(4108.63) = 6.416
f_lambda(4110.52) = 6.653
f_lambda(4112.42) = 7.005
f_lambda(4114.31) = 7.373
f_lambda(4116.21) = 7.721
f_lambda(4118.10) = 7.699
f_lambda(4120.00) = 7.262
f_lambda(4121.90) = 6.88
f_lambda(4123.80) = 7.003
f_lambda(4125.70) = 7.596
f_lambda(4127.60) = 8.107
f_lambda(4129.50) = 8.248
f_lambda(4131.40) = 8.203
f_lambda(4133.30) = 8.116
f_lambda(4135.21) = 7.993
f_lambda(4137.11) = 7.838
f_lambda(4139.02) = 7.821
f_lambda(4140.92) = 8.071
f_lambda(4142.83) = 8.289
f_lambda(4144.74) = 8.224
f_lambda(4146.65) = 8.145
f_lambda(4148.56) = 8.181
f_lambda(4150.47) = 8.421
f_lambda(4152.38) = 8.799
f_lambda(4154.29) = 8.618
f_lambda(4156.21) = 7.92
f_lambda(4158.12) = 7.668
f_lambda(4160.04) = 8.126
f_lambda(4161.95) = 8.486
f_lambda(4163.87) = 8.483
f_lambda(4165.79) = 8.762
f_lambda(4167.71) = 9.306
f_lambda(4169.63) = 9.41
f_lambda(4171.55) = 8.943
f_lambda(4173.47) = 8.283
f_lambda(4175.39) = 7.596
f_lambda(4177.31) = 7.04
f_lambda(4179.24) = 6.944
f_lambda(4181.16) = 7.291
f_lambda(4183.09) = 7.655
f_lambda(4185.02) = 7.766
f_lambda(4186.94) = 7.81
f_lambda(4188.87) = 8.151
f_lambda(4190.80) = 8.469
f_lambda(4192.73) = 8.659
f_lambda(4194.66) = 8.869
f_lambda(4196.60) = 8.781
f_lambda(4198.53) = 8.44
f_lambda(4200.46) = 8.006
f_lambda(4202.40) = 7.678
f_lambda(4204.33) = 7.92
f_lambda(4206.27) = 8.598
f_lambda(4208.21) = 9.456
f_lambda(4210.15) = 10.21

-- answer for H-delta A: 6.3 angstroms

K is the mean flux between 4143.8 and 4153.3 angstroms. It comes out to 8.35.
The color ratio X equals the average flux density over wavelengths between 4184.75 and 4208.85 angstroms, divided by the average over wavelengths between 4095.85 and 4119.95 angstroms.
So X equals 1.31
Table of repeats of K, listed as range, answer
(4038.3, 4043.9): 8.88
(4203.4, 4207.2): 8.25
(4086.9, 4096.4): 7.87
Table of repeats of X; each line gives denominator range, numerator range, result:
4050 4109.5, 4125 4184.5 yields 1.08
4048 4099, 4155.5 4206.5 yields 1.02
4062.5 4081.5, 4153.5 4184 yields 1.02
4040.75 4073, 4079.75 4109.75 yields 0.82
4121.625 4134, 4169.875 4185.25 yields 1.00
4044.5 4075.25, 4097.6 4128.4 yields 0.80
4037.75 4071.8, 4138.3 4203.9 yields 0.97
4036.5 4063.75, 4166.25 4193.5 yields 0.94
